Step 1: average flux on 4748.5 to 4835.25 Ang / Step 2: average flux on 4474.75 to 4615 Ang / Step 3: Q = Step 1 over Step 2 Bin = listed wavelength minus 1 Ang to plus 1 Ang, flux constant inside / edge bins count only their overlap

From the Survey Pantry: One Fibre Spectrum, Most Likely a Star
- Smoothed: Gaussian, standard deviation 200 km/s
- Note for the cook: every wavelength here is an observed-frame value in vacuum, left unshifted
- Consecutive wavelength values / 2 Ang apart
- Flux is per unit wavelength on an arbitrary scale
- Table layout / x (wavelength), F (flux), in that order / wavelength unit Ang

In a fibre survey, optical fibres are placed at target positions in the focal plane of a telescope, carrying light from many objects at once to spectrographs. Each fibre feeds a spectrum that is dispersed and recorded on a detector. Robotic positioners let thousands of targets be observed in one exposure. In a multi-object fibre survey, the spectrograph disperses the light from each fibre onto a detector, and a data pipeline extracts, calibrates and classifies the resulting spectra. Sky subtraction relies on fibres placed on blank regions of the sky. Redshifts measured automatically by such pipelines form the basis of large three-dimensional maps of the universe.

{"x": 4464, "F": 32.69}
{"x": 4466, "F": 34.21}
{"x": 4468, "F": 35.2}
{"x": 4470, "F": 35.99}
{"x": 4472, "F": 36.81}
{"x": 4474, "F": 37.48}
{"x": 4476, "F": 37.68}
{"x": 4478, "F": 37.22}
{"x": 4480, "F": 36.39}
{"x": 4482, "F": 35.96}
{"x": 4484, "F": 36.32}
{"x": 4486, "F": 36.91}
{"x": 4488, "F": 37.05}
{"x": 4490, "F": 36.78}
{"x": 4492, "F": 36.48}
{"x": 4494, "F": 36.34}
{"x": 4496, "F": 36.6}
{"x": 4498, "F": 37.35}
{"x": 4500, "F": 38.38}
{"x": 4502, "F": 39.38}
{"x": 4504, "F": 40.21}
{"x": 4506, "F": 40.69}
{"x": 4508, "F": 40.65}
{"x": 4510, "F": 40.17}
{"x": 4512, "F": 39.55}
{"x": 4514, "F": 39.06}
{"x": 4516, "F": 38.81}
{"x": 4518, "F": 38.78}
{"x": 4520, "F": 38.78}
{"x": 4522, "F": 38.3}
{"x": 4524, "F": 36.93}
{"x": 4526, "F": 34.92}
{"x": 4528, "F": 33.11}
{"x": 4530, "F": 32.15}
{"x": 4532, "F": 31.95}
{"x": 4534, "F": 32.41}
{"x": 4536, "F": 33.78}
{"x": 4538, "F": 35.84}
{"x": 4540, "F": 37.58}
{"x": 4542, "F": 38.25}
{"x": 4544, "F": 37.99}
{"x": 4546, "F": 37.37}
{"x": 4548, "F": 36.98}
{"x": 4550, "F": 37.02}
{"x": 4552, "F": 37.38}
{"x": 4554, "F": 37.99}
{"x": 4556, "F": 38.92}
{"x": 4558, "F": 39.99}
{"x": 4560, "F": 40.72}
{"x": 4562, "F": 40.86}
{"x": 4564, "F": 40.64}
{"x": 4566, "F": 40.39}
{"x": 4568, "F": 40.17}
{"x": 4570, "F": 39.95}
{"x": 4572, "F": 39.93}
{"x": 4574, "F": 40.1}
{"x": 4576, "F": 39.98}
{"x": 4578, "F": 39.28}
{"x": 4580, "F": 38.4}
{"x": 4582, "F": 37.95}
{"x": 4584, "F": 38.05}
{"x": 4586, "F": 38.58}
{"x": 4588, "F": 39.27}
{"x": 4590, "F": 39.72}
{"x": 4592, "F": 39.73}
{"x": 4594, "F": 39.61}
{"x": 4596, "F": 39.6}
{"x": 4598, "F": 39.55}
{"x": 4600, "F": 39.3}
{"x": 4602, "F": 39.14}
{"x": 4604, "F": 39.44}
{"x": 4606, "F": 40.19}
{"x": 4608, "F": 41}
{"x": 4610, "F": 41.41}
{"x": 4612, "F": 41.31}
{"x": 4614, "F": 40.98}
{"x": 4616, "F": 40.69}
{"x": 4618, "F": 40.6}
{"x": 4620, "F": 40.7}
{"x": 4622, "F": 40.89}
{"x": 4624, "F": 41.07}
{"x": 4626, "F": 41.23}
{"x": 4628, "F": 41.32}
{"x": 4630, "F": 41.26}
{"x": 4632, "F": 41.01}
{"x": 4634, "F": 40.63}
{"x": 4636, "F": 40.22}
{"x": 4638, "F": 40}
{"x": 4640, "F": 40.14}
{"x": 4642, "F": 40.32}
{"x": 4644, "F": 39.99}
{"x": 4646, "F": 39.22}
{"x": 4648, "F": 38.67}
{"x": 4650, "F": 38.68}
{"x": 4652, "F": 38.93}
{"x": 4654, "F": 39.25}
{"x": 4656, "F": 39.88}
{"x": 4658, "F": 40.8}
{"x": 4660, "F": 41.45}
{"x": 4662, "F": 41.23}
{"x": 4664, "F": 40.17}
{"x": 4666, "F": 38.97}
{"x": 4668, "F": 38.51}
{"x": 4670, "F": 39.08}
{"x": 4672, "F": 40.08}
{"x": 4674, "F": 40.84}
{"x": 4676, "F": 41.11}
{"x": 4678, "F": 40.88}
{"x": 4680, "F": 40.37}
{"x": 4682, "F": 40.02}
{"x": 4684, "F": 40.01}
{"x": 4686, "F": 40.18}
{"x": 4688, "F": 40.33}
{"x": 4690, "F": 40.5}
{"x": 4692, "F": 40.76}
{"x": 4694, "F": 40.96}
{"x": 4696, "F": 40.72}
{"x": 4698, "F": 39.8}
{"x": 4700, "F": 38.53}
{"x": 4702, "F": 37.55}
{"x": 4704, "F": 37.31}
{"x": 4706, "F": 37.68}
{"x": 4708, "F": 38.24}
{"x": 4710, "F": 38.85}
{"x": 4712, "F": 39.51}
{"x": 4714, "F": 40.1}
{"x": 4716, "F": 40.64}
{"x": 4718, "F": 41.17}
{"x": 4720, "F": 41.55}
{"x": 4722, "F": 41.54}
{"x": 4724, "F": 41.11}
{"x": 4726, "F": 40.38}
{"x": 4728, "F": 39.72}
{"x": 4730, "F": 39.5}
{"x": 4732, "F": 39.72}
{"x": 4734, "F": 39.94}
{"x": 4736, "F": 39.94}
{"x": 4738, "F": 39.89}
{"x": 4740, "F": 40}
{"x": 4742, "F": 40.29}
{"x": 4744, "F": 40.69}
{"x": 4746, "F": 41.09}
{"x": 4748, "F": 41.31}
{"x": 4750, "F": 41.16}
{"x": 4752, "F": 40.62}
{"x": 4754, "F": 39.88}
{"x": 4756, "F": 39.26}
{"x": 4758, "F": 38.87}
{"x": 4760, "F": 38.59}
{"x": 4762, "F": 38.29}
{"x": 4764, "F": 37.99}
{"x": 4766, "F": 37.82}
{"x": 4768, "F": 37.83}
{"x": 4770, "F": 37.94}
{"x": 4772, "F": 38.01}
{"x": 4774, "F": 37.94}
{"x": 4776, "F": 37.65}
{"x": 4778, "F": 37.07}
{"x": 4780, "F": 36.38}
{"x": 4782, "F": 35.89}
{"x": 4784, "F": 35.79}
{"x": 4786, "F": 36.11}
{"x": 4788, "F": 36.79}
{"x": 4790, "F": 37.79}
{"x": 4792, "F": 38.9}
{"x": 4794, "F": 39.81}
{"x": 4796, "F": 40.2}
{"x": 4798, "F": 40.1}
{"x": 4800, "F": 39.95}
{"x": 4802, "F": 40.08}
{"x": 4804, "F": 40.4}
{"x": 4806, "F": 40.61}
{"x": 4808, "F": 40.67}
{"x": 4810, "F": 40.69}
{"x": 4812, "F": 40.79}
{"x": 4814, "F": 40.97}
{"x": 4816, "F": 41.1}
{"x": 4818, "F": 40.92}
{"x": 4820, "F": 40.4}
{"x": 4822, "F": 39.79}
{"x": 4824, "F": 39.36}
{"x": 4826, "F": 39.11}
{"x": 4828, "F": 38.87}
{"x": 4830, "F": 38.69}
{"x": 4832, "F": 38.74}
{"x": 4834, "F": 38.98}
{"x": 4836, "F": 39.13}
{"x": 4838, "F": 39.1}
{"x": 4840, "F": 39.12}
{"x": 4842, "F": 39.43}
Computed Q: 1.0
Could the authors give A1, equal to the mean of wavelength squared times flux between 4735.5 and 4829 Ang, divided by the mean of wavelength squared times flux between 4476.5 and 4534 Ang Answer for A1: 1.2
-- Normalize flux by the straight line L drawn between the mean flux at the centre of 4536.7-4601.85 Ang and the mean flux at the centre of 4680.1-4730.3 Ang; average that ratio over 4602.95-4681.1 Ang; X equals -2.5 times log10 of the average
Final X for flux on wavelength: -0.02 mag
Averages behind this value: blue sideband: 38.9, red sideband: 39.9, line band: 40.3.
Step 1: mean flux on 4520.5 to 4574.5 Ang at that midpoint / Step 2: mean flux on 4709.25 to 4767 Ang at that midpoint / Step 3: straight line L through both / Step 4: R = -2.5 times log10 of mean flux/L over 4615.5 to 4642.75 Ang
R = -0.06 mag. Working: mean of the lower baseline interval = 37.5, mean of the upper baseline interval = 40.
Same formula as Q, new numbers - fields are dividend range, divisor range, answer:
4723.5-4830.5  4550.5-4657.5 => 0.99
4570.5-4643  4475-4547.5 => 1.08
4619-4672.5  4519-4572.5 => 1.07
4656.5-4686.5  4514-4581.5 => 1.07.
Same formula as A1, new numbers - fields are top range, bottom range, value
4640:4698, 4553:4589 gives 1.06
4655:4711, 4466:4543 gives 1.16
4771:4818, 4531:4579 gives 1.13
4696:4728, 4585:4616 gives 1.04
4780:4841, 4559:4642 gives 1.07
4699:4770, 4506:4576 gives 1.13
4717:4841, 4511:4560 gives 1.18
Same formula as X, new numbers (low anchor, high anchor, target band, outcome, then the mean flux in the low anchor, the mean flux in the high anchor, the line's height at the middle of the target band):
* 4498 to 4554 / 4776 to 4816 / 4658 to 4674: -0.05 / 37.3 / 38.9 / 38.1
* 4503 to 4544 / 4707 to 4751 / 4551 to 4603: -0.04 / 37.1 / 40.3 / 37.9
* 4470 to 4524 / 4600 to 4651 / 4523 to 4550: 0.10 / 37.9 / 40.4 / 38.7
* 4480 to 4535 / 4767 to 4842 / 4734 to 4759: -0.04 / 37.2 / 39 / 38.6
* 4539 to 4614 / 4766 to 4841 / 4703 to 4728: -0.02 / 39.3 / 38.9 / 39.1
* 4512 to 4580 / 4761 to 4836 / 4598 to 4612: -0.06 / 37.8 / 38.9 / 38.1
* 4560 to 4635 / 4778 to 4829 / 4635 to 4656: 0.01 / 40.1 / 39.2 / 39.9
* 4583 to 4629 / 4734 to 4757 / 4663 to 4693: 0.00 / 40.1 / 40.4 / 40.3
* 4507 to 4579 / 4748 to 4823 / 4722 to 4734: -0.04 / 38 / 39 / 38.8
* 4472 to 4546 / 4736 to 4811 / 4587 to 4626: -0.07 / 37.1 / 39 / 37.8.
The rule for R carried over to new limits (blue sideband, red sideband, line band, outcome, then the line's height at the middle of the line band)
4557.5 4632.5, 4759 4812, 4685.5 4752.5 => -0.03 mag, 39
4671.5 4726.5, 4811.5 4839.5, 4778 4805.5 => 0.04 mag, 39.8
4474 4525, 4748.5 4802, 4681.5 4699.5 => -0.06 mag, 38.3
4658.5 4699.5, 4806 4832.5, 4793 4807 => 0.00 mag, 40.1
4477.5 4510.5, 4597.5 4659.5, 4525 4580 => 0.04 mag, 38.9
